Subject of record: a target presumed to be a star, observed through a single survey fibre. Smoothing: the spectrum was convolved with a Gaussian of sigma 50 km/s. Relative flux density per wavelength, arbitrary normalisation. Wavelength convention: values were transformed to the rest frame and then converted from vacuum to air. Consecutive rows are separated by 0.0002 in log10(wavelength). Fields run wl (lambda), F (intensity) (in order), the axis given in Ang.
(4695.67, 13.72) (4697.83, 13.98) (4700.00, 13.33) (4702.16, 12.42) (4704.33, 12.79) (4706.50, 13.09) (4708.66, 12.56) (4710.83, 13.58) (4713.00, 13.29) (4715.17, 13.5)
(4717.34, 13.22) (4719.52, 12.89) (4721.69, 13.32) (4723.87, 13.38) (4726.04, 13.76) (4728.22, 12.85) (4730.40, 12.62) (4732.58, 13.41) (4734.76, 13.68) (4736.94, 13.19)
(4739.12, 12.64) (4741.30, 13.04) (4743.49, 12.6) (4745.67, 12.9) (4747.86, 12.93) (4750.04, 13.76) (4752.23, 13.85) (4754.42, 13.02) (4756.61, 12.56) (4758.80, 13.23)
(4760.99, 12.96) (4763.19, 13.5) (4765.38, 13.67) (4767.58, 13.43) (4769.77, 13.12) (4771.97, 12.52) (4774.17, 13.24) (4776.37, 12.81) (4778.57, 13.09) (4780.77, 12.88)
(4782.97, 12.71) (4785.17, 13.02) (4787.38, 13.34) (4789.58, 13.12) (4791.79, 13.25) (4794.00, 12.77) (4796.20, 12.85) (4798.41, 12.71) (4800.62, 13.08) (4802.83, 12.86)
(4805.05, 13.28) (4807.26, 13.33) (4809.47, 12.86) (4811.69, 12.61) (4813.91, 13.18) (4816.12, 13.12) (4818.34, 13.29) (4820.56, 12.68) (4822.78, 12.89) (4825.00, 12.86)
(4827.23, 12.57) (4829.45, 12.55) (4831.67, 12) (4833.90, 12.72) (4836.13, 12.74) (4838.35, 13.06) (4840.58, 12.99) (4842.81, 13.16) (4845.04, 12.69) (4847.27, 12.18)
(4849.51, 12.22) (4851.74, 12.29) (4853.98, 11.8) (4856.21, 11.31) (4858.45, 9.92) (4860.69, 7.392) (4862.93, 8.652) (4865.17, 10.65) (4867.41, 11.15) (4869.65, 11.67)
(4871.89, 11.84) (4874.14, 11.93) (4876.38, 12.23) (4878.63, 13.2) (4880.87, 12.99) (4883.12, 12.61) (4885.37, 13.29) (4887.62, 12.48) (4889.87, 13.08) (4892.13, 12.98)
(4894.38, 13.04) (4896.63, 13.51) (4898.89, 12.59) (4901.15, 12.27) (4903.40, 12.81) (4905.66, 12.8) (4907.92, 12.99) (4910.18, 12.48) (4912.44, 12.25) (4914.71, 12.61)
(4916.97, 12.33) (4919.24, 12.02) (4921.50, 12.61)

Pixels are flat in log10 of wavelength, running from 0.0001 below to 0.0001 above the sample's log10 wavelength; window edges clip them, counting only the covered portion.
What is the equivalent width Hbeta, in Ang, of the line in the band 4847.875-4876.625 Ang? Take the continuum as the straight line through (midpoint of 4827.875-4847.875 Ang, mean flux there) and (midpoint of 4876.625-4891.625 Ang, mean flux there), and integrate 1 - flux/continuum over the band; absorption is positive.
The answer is 4.1 Ang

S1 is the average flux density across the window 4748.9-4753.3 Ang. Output 13.8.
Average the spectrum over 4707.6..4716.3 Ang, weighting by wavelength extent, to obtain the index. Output 13.2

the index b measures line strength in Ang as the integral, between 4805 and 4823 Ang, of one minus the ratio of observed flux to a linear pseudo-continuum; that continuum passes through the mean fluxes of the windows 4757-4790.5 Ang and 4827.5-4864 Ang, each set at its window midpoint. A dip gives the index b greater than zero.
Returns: -1.0 Ang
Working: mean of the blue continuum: 13.1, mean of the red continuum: 11.8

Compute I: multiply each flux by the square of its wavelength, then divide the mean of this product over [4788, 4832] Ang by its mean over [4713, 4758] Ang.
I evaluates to 1.0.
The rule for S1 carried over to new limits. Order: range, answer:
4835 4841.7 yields 12.9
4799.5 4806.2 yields 13.1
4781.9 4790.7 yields 13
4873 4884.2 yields 12.6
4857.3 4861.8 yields 8.67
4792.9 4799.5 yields 12.8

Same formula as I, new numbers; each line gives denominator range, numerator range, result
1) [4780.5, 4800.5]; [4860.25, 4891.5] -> 0.94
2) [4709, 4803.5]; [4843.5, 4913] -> 0.97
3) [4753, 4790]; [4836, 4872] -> 0.91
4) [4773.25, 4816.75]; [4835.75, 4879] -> 0.92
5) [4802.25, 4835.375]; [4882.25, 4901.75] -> 1.03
